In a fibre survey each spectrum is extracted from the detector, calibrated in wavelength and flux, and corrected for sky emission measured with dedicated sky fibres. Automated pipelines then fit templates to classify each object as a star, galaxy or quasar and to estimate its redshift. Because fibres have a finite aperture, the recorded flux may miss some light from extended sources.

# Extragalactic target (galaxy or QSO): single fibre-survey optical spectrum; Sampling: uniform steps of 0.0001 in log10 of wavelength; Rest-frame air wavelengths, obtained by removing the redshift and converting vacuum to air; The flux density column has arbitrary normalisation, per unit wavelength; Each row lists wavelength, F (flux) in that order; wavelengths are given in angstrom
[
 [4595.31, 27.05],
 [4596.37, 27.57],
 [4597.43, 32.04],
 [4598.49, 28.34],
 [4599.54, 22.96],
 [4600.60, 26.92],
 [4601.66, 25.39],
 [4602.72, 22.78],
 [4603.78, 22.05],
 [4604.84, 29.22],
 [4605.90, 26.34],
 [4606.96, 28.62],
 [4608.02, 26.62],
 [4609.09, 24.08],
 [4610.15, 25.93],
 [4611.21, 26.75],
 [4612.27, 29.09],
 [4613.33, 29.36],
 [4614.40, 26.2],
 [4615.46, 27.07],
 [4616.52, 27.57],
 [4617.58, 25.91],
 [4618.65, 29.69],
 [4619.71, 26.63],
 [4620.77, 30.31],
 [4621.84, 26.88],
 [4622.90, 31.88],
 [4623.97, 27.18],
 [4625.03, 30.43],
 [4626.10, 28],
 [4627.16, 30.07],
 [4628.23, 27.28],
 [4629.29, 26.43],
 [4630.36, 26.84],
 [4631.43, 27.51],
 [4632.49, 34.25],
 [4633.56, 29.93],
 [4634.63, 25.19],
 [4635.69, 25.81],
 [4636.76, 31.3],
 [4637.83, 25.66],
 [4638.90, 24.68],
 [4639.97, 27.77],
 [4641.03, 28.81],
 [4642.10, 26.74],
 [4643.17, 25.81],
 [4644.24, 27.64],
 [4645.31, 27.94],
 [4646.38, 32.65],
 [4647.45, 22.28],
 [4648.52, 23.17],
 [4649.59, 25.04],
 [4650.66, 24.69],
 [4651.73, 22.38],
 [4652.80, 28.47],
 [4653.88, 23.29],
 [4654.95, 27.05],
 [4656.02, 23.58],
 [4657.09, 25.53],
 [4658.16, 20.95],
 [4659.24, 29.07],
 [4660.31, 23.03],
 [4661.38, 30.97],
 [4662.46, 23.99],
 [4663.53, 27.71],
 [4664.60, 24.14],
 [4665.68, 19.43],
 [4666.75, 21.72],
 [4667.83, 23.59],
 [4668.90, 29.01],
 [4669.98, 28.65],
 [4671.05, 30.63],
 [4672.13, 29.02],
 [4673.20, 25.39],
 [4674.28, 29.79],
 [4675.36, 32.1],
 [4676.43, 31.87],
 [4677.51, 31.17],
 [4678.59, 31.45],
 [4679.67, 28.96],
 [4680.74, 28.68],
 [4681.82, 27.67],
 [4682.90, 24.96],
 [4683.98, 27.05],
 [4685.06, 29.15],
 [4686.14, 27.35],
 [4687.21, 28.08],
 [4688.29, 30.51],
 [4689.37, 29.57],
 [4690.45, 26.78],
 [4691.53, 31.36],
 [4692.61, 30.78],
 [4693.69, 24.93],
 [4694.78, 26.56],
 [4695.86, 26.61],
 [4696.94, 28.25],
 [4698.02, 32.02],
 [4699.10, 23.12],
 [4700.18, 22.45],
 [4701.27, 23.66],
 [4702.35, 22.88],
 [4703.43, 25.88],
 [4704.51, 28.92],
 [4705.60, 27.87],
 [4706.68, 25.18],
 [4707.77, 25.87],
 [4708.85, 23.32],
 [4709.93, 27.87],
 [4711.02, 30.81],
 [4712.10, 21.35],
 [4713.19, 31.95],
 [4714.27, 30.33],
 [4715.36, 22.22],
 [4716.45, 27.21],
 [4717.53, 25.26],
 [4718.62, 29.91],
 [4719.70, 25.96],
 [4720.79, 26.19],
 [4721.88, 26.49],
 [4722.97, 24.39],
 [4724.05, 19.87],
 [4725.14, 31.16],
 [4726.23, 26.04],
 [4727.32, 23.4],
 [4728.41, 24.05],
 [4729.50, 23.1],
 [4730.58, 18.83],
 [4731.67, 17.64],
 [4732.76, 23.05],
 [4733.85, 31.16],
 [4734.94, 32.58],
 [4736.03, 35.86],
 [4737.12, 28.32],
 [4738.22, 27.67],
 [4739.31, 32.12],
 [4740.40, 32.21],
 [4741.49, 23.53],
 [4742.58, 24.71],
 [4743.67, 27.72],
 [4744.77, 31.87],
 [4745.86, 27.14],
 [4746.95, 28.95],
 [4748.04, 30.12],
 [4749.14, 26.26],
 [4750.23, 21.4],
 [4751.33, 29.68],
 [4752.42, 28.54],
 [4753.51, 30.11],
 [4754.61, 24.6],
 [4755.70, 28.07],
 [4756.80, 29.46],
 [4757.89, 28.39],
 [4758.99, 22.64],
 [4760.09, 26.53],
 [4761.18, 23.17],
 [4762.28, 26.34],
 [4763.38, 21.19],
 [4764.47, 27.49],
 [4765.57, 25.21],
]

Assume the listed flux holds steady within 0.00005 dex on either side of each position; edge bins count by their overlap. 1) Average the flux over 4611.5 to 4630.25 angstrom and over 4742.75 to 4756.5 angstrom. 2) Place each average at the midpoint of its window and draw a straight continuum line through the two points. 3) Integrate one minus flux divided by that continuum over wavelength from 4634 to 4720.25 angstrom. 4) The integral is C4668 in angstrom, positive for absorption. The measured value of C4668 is 3.49 angstrom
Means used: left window 28.2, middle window 26.9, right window 27.8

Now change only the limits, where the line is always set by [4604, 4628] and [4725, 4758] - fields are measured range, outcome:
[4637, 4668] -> 2.4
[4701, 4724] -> 1.0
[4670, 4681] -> -0.9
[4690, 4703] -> 0.4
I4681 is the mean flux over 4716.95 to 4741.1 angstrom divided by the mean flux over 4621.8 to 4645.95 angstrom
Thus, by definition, 0.95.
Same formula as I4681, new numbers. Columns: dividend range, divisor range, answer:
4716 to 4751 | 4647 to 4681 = 1.01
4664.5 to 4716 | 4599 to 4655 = 1.01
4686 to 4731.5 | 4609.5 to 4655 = 0.96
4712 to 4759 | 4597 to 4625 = 0.99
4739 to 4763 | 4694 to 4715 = 1.03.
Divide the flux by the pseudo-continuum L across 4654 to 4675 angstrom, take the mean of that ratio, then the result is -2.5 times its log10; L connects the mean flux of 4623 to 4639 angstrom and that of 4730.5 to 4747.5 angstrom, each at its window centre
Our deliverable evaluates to 0.087 mag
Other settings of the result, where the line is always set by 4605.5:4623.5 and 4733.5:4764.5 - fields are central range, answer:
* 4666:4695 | -0.025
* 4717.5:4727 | 0.067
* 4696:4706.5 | 0.066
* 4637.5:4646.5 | 0.012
